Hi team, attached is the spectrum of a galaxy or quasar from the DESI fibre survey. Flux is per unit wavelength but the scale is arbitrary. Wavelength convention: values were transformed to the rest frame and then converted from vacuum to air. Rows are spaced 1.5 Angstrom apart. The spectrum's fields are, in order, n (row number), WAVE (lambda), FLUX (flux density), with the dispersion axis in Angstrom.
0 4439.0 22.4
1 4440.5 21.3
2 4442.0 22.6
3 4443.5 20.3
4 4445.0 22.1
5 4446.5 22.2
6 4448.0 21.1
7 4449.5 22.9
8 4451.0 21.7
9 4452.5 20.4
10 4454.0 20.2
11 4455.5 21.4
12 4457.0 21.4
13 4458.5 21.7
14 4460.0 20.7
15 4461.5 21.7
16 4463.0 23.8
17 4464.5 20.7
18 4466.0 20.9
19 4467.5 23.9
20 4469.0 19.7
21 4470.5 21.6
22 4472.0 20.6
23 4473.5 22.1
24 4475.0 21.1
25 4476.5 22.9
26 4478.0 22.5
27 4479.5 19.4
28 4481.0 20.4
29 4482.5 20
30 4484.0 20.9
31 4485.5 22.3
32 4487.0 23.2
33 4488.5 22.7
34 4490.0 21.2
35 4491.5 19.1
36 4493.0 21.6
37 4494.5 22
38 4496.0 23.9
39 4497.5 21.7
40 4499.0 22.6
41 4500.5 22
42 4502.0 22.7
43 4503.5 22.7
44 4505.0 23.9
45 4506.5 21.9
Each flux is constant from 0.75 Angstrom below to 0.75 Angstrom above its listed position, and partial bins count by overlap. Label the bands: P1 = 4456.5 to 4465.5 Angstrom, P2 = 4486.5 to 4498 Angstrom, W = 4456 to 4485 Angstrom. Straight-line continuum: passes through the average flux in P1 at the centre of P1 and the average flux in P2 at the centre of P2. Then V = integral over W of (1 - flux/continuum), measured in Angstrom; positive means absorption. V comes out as 0.5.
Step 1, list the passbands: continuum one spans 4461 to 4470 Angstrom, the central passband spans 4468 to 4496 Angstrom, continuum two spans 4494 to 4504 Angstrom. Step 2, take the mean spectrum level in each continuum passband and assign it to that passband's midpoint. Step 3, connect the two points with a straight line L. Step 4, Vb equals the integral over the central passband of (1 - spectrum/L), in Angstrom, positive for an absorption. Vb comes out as 1.0 Angstrom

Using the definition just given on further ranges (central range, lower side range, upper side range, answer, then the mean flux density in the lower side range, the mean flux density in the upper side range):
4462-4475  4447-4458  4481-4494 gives -0.2 Angstrom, 21.3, 21.3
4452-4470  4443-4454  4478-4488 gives 0.0 Angstrom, 21.5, 21.2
